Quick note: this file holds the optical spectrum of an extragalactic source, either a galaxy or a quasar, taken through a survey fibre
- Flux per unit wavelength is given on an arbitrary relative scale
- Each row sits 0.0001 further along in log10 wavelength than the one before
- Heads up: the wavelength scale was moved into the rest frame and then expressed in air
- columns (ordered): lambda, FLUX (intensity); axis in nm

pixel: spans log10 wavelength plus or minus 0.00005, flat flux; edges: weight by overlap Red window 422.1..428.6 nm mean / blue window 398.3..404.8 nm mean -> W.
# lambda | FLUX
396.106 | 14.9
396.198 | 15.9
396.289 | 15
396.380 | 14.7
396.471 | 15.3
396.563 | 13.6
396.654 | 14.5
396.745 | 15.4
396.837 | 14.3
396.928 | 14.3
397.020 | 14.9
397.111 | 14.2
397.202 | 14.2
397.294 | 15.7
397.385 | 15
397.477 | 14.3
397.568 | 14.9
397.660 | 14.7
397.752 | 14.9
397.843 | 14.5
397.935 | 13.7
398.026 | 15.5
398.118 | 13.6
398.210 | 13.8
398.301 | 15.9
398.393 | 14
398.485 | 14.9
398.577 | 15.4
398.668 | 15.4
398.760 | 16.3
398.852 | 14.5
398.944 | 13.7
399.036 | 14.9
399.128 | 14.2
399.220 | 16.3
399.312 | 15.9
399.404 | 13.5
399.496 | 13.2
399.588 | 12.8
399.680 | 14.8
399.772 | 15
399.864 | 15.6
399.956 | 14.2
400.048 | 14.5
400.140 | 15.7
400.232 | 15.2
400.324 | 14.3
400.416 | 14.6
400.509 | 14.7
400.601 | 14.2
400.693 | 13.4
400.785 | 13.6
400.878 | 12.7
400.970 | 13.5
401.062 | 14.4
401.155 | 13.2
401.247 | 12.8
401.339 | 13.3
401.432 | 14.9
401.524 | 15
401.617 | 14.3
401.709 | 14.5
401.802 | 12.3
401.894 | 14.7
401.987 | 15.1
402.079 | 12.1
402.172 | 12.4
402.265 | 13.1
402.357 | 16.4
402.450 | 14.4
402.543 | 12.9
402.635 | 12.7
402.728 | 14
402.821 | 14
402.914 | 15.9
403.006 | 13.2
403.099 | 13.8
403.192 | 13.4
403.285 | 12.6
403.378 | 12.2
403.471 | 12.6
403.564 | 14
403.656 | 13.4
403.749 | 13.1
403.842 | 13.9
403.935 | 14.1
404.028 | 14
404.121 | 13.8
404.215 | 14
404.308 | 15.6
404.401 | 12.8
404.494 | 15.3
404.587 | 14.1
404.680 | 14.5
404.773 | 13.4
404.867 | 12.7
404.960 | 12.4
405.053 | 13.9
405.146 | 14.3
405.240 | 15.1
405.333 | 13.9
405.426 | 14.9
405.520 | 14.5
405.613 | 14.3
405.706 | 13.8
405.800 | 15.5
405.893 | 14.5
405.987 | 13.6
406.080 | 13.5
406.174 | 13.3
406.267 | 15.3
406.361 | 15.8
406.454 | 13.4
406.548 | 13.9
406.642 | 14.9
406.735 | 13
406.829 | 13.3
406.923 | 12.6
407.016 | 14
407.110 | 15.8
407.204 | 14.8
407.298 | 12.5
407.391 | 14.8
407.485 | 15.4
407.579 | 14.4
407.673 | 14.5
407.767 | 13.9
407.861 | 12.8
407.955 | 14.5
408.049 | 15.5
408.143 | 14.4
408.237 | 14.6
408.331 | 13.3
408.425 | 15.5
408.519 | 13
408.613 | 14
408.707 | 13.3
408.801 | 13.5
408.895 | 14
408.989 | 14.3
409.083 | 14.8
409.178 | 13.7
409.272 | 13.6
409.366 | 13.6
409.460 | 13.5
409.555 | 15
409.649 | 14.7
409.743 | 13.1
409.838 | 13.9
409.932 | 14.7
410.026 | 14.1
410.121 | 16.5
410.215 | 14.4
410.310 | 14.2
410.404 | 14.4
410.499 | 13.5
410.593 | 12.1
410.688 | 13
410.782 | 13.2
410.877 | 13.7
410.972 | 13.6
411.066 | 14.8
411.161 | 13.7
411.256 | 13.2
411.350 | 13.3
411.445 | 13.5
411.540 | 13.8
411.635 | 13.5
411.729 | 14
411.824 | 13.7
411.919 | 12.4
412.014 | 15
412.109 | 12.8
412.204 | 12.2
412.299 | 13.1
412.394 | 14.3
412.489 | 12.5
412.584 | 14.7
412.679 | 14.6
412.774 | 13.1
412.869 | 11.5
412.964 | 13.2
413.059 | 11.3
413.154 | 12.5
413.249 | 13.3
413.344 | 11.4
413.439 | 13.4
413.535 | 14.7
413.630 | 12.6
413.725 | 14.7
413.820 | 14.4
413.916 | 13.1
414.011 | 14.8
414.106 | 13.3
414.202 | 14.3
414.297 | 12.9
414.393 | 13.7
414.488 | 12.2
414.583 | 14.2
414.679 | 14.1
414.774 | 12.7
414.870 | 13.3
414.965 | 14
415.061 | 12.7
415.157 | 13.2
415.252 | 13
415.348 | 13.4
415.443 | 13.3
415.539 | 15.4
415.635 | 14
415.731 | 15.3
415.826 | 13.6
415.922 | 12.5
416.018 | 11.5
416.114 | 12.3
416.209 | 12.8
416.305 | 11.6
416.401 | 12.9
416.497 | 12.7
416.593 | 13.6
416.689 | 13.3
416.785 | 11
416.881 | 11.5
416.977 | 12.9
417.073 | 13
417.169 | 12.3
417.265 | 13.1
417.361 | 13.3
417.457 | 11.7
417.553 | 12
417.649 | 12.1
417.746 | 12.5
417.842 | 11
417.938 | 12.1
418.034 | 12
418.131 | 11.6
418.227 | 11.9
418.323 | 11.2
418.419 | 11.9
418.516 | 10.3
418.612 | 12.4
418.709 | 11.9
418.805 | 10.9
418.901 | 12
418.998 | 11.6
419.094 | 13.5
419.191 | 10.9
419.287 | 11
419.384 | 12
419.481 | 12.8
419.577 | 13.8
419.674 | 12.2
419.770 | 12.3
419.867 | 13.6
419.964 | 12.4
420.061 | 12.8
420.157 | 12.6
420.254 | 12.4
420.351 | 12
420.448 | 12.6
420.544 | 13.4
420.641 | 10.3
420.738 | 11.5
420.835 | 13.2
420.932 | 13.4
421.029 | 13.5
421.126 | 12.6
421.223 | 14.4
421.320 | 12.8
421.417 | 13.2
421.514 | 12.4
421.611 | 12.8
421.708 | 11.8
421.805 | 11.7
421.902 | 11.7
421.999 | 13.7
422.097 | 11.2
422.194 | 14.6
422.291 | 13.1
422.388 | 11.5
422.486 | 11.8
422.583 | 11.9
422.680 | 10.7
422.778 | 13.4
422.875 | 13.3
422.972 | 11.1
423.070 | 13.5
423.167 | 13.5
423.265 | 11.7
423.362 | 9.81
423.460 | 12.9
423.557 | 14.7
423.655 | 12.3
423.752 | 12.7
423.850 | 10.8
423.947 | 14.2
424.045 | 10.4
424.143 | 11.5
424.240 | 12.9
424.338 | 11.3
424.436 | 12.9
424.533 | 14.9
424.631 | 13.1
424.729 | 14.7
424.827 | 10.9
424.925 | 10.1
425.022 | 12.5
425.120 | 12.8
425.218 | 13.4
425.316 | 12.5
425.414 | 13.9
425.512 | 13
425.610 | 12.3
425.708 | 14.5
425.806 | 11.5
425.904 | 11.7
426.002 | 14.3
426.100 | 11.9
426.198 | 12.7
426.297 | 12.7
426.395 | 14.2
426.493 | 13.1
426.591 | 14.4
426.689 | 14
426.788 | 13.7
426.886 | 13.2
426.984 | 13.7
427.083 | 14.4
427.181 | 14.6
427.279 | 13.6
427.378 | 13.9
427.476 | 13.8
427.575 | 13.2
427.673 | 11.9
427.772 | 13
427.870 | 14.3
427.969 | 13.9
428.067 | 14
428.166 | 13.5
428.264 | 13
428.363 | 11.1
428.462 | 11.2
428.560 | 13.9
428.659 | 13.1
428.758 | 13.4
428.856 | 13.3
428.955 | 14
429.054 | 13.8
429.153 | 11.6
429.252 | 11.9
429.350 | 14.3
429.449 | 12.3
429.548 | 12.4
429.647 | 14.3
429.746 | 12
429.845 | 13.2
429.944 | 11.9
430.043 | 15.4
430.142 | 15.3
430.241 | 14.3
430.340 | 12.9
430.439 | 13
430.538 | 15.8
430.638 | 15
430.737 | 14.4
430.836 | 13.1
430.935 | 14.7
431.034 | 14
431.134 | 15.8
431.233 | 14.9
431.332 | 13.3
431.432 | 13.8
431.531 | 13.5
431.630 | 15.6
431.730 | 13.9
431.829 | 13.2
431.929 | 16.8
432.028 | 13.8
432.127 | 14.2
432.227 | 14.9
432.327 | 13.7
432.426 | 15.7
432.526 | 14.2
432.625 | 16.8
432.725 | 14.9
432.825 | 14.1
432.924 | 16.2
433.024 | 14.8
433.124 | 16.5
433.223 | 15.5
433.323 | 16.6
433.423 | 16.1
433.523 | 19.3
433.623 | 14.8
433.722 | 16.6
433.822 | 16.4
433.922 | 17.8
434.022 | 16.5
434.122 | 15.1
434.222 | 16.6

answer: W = 0.91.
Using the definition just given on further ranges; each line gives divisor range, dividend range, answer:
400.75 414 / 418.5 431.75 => 0.94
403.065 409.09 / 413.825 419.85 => 0.90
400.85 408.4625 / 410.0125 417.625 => 0.95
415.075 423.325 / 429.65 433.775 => 1.18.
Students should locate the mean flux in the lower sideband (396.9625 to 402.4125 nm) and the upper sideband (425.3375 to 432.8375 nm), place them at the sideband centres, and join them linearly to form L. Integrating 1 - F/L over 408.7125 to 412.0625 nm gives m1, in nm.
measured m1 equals 0.06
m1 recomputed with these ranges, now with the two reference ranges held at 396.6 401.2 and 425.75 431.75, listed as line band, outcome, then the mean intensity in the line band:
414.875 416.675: 0.10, 13.2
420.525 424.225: 0.35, 12.4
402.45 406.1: 0.12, 13.9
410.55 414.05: 0.18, 13.4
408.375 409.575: 0.02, 14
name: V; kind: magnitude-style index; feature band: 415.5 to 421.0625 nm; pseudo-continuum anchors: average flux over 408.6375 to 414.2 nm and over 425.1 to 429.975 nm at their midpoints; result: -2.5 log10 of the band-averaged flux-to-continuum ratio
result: 0.087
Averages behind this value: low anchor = 13.6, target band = 12.4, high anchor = 13.2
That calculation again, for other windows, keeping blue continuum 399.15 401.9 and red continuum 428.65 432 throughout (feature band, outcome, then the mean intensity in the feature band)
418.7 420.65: 0.14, 12.3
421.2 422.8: 0.12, 12.5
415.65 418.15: 0.12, 12.5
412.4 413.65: 0.08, 13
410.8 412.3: 0.04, 13.5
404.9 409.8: 0.00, 14.1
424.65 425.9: 0.10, 12.6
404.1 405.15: 0.02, 13.9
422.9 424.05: 0.13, 12.4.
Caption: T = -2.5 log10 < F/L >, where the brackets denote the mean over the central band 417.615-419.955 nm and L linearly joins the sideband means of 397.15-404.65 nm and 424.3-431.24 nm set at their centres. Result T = 0.14 mag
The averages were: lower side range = 14.2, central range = 12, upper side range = 13.3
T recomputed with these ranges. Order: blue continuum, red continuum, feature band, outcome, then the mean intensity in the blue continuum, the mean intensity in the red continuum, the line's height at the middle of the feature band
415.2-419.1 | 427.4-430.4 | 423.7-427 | 0.01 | 12.5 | 13.2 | 13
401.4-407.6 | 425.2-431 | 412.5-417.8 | 0.05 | 14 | 13.4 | 13.7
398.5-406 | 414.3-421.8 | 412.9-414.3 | -0.03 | 14.1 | 12.6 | 13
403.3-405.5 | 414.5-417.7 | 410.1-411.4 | -0.03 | 13.8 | 13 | 13.4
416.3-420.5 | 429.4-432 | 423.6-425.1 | 0.06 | 12.2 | 14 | 13.1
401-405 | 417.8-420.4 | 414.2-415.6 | -0.08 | 13.8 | 12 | 12.5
